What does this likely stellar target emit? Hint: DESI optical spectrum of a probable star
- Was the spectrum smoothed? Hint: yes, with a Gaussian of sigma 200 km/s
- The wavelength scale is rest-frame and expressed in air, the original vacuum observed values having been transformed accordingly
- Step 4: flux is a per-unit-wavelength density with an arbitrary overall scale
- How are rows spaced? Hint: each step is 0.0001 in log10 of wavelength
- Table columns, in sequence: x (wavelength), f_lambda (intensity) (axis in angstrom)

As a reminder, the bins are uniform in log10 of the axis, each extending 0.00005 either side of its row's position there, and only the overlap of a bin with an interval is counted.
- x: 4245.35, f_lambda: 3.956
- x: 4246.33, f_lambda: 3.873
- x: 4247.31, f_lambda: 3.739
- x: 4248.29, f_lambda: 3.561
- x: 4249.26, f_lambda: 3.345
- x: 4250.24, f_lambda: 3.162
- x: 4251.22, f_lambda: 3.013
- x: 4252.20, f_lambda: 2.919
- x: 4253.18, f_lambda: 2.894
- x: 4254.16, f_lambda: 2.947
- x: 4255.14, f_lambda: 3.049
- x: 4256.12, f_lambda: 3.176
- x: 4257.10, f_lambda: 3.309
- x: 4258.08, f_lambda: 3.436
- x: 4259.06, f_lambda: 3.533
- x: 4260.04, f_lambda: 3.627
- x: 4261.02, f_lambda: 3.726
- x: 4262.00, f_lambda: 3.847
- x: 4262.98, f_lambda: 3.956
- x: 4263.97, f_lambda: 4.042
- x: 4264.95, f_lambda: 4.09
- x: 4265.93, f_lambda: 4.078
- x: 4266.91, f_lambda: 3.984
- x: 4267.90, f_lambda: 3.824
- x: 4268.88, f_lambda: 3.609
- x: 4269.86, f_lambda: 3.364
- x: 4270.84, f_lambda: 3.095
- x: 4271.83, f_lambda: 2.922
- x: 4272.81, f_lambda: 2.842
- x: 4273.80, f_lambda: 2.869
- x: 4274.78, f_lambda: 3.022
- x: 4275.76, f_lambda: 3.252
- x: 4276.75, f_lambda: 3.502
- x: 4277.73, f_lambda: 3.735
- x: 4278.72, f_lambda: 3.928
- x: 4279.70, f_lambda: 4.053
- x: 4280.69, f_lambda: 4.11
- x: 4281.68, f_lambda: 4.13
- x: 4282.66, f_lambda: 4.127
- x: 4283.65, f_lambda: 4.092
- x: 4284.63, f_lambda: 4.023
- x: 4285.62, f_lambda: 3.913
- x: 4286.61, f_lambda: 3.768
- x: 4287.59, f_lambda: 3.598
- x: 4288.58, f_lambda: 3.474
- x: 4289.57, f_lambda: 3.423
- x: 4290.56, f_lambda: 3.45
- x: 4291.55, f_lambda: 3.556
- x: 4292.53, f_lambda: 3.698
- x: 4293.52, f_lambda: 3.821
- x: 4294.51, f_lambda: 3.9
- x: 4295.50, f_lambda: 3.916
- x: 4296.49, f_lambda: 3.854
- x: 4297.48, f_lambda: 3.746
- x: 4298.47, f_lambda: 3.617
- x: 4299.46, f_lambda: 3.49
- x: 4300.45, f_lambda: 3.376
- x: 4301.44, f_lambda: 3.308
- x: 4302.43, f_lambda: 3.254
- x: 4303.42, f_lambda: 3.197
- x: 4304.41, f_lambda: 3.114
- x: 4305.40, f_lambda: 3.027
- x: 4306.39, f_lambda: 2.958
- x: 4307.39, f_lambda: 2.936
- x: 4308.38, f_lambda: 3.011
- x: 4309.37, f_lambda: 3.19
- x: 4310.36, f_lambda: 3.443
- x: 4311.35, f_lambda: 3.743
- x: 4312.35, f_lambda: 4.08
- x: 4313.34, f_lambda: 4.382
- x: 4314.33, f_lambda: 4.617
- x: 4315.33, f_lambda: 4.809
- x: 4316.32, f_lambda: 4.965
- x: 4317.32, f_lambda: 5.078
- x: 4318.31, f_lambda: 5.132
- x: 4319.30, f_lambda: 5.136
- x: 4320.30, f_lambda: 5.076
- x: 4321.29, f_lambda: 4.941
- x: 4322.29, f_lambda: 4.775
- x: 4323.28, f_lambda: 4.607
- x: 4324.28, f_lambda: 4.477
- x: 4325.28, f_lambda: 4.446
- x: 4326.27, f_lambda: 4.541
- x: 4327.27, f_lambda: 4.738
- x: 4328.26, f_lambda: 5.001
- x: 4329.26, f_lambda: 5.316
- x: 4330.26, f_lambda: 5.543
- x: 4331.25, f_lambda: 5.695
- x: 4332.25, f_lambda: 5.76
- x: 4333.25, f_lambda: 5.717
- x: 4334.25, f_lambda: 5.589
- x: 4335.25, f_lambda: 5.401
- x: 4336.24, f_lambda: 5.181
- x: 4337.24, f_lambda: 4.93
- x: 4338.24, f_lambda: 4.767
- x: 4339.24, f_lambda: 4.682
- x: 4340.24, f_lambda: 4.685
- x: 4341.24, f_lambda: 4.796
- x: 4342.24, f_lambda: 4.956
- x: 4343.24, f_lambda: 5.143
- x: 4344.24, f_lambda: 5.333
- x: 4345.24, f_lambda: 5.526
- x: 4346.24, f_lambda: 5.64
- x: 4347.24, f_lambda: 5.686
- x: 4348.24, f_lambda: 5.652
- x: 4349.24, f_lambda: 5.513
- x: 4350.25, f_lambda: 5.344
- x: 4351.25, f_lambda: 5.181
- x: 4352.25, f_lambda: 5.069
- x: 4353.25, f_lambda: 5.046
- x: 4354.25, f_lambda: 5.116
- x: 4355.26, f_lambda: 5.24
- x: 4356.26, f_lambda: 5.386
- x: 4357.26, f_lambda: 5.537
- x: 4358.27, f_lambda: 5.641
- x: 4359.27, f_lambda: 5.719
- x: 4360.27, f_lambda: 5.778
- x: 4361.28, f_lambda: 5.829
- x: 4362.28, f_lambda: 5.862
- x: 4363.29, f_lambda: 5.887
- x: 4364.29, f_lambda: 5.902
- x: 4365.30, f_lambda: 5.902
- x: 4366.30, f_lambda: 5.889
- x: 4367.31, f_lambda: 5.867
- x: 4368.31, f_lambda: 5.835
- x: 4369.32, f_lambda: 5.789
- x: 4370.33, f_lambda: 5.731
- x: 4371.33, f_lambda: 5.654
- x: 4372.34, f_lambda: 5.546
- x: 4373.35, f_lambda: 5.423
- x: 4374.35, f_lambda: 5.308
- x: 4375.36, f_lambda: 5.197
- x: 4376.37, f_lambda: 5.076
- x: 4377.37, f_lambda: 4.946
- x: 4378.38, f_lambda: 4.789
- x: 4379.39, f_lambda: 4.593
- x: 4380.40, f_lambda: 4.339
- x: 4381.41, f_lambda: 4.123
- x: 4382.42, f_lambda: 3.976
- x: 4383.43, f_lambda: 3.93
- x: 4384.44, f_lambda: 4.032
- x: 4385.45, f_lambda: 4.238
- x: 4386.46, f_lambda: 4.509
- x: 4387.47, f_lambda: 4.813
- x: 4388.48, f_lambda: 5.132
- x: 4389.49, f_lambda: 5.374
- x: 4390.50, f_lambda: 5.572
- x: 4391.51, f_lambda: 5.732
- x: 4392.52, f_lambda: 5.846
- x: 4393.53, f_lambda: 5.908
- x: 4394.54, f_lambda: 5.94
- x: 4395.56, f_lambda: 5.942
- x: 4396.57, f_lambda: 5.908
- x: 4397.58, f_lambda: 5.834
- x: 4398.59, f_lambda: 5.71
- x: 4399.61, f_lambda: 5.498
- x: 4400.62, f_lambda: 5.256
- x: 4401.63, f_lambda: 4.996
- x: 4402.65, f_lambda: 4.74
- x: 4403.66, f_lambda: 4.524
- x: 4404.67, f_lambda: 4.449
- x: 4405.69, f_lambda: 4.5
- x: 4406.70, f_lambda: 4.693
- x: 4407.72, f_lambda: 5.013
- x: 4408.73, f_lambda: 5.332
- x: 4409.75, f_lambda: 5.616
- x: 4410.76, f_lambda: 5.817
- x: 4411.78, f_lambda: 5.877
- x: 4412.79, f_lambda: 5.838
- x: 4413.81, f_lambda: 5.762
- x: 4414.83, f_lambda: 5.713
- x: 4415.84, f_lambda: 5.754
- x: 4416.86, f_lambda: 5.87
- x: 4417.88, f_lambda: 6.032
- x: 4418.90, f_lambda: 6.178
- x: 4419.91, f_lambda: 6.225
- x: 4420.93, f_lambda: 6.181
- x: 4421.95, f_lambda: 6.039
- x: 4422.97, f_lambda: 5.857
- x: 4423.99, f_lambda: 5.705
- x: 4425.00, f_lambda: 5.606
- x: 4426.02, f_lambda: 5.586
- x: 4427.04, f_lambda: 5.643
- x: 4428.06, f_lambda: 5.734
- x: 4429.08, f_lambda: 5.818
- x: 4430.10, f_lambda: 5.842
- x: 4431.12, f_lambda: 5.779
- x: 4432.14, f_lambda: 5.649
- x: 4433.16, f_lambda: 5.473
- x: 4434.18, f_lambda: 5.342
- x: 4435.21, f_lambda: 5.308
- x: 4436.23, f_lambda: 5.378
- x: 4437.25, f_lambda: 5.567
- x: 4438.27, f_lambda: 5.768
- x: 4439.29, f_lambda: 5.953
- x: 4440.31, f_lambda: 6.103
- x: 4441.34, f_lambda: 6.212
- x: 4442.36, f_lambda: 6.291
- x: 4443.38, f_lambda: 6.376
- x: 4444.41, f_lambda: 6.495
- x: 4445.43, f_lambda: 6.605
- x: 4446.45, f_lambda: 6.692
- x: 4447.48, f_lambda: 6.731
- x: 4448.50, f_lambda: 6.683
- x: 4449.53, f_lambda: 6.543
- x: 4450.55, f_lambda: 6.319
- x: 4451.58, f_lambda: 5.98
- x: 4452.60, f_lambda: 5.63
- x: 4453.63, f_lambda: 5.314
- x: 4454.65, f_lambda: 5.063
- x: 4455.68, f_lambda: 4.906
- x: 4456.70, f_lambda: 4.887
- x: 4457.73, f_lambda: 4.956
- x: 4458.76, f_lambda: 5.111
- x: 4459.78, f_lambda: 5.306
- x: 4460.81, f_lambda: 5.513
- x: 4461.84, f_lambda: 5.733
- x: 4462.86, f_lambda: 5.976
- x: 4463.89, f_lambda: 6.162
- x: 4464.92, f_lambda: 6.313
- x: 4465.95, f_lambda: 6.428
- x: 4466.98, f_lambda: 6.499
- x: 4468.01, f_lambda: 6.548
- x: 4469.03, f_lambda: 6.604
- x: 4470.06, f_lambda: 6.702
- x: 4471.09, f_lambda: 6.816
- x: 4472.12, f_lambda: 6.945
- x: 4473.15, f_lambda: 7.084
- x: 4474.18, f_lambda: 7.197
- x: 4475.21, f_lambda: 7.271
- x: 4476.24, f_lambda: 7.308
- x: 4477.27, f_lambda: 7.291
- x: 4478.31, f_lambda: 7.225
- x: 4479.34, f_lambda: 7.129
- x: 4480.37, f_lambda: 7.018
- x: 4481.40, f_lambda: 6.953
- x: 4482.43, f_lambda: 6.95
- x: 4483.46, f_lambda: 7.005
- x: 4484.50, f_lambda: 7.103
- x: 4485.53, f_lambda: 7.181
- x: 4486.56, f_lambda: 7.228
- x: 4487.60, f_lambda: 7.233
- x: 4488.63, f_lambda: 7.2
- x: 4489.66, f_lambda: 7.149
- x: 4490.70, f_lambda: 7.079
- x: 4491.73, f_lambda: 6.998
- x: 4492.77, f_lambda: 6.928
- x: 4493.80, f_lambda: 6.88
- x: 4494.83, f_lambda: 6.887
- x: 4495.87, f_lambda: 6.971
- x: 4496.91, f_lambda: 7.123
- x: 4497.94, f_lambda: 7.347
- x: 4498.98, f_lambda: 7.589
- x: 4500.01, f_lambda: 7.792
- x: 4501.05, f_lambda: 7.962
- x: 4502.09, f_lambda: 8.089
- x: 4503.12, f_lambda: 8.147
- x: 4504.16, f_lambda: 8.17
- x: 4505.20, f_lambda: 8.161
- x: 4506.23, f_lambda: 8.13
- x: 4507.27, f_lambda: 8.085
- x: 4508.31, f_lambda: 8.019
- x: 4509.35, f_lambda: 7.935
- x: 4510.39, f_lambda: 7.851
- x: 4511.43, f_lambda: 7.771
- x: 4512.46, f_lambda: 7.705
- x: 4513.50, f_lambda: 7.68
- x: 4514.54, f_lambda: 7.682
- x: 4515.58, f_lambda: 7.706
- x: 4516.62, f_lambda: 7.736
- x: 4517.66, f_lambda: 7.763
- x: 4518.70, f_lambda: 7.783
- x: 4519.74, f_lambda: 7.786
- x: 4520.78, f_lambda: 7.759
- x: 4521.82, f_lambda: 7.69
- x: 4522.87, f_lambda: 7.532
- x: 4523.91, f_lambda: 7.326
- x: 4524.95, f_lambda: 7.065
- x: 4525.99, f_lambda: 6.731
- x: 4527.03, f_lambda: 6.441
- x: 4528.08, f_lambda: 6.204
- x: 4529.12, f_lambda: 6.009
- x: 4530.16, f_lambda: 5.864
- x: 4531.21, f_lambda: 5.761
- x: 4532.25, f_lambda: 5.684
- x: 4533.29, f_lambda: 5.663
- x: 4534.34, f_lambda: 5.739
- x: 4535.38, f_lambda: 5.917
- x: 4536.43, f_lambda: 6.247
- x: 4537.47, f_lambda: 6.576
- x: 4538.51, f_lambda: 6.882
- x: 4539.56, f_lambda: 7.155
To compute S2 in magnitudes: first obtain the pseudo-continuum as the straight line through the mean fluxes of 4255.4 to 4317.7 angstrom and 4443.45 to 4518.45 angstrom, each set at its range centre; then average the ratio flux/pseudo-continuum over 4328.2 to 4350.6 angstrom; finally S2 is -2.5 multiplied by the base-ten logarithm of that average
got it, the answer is -0.17 mag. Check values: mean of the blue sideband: 3.66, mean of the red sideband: 6.91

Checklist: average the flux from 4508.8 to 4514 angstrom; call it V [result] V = 7.8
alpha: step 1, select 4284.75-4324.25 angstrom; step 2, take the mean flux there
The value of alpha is 3.89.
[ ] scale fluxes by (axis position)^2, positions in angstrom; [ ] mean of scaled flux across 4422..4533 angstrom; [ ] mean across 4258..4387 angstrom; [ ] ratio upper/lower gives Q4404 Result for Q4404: 1.6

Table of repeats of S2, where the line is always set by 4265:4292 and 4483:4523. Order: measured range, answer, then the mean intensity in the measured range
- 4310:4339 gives -0.11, 4.9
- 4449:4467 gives 0.19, 5.68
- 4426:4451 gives 0.08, 6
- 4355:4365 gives -0.13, 5.69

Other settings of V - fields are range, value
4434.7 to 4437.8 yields 5.43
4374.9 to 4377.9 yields 5.07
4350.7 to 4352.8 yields 5.14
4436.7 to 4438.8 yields 5.68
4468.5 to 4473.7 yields 6.84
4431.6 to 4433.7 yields 5.57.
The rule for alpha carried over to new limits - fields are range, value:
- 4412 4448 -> 5.92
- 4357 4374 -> 5.75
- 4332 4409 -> 5.26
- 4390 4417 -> 5.46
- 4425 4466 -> 5.82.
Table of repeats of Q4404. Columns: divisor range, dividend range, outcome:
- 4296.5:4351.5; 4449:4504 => 1.56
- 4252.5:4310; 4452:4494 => 2.01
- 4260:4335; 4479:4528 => 2.04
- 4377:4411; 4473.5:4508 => 1.52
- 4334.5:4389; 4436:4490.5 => 1.29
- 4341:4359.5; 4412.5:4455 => 1.15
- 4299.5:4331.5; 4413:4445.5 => 1.46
